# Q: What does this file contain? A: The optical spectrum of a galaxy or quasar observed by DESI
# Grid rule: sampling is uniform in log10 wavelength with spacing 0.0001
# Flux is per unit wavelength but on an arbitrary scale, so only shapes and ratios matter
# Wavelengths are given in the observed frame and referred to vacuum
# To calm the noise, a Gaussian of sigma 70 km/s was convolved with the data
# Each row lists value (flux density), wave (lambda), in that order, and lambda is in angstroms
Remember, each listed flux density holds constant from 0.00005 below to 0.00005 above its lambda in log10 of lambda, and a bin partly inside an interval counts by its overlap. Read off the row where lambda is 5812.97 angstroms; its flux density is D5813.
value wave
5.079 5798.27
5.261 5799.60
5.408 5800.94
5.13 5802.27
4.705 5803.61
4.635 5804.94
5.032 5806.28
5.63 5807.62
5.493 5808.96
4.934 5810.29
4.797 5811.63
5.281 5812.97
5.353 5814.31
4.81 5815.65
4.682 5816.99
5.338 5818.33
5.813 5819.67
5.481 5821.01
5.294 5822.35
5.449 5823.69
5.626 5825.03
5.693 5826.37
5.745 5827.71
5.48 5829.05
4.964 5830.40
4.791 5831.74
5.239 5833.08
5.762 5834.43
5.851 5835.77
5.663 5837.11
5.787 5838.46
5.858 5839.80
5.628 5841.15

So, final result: 5.281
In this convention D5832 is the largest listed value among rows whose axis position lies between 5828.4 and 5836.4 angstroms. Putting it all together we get 5.851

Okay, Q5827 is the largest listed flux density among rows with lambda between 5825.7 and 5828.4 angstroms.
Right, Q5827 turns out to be 5.745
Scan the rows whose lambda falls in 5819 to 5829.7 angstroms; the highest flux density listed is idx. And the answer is 5.813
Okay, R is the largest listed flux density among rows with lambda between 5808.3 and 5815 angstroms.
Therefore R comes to 5.493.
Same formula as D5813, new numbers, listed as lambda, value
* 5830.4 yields 4.964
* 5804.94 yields 4.635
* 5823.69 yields 5.449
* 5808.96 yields 5.493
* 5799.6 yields 5.261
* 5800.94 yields 5.408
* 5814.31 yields 5.353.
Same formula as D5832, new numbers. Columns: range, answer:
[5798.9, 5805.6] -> 5.408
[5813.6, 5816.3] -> 5.353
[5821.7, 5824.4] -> 5.449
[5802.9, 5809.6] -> 5.63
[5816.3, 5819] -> 5.338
